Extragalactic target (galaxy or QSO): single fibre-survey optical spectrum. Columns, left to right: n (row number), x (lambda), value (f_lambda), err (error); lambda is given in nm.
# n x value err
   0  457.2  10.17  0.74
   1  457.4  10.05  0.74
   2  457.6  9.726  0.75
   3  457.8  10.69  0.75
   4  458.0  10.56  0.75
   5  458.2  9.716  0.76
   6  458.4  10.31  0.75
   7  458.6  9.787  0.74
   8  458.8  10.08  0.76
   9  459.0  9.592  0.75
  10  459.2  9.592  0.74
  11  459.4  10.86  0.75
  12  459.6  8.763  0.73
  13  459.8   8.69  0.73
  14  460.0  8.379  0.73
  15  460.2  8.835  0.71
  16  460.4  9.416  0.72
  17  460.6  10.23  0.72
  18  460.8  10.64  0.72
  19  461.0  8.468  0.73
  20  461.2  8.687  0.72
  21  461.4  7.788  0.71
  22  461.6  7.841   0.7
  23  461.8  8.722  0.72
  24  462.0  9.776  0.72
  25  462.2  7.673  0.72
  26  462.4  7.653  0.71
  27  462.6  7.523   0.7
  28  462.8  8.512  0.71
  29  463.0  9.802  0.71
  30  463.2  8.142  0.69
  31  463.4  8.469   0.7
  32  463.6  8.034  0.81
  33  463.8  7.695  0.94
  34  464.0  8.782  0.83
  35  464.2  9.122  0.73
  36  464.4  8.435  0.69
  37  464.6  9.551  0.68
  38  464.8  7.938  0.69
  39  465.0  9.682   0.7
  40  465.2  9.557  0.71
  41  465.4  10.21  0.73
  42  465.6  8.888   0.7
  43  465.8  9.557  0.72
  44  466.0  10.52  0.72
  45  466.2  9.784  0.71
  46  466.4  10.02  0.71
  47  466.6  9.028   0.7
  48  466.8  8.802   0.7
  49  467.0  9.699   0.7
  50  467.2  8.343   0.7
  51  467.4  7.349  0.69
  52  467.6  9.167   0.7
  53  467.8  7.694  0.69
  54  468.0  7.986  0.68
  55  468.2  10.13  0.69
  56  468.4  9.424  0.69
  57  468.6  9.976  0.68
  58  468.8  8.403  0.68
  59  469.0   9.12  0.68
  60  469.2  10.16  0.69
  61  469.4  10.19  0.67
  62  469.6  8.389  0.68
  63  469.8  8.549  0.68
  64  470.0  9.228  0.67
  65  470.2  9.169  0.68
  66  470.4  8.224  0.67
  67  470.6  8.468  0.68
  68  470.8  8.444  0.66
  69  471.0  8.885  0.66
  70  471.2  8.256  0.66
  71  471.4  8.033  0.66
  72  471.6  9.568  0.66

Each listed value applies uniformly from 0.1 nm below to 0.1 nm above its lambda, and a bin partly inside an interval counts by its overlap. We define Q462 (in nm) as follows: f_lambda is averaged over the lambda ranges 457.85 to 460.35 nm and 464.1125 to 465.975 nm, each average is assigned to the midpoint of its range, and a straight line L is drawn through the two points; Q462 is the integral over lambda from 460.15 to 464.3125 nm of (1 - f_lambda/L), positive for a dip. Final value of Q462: 0.34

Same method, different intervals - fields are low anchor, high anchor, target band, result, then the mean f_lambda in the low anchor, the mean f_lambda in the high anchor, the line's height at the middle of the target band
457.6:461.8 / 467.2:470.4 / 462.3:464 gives 0.18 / 9.44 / 8.95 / 9.25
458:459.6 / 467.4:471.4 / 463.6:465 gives 0.11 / 9.95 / 8.88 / 9.39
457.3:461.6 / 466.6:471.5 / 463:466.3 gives 0.04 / 9.52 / 8.84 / 9.15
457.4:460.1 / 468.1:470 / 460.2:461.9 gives 0.12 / 9.76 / 9.36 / 9.67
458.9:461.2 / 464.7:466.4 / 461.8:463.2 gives 0.14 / 9.37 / 9.55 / 9.45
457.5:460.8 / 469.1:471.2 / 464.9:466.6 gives -0.09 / 9.73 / 8.94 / 9.25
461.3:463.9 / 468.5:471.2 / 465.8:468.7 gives -0.14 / 8.28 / 8.99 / 8.73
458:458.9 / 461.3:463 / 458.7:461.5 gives -0.01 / 10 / 8.28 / 9.25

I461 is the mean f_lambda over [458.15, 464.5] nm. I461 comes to 8.93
